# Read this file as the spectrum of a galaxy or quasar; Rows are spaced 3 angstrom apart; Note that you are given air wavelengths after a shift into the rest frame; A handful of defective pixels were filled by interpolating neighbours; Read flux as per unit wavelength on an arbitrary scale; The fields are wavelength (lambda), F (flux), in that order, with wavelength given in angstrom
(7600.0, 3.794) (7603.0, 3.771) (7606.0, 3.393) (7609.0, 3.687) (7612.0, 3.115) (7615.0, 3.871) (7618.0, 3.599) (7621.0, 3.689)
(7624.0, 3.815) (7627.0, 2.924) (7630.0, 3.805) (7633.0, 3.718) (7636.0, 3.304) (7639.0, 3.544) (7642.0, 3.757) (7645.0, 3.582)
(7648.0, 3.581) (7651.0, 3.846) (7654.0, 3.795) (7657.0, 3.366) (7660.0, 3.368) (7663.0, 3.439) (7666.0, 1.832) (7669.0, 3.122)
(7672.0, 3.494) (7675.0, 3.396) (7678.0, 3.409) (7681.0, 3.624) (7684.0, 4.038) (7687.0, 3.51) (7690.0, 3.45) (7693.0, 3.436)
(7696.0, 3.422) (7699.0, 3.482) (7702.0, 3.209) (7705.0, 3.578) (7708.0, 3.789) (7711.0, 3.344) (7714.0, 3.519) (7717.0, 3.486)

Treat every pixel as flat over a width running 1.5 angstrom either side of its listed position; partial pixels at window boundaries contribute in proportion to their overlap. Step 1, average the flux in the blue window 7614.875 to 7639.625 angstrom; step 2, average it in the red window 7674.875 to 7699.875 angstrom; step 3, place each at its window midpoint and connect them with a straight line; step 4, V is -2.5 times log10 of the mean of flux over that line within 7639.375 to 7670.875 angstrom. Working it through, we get 0.06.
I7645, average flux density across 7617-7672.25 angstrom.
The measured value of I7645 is 3.45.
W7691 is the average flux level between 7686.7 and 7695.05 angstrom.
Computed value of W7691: 3.46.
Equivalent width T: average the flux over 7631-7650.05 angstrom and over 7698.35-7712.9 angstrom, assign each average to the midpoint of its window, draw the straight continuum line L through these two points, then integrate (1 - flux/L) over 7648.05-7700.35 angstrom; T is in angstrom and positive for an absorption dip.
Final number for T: 1.7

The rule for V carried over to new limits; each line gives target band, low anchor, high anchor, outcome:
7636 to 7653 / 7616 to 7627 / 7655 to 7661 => -0.05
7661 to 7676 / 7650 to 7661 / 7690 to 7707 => 0.16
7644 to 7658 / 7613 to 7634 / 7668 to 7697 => -0.03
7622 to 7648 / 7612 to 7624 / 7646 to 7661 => 0.02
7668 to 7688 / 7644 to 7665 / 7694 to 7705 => -0.02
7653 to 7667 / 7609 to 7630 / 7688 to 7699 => 0.10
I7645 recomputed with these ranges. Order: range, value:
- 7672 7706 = 3.5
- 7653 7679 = 3.23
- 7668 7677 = 3.35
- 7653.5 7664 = 3.47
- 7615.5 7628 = 3.56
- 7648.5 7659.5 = 3.63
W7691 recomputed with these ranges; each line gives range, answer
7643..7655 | 3.7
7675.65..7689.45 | 3.62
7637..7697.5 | 3.45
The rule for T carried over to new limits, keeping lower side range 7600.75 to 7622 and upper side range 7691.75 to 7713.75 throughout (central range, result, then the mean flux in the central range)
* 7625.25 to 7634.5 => 0.2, 3.49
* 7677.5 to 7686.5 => -0.5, 3.7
